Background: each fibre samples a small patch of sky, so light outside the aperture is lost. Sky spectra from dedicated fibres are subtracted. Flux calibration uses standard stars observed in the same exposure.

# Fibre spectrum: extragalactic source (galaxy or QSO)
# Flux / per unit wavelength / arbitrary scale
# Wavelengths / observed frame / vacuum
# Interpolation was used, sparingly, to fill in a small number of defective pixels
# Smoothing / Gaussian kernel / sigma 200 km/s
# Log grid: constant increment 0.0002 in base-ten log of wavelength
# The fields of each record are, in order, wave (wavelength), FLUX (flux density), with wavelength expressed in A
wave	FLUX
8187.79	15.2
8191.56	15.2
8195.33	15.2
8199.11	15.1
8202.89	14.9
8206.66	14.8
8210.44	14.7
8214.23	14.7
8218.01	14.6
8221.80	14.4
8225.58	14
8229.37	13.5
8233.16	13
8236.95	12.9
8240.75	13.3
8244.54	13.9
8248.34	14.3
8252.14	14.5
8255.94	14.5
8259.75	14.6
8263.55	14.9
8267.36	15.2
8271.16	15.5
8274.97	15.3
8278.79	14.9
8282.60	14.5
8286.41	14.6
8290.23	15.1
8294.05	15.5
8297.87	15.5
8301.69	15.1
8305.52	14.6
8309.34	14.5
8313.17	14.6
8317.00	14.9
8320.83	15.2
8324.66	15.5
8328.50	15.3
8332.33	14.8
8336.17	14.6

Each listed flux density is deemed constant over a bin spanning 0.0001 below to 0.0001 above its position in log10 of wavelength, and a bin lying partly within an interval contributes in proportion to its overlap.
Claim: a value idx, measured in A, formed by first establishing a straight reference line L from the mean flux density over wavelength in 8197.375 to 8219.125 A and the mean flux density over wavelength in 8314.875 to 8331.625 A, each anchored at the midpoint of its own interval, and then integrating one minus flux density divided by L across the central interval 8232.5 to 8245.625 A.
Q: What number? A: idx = 1.4 A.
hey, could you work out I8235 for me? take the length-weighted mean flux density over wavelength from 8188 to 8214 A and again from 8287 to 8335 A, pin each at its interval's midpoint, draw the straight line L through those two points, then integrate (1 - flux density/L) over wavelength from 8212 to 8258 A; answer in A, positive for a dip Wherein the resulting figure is 3.1 A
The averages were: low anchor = 15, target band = 14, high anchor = 15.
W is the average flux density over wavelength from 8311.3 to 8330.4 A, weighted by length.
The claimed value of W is 15.1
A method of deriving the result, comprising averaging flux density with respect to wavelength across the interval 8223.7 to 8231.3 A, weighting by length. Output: 13.7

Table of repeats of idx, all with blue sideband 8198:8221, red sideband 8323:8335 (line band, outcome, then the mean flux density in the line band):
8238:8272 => 1.1 A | 14.5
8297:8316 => 0.3 A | 14.8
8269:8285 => -0.1 A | 15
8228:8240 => 1.4 A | 13.1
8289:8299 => -0.2 A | 15.4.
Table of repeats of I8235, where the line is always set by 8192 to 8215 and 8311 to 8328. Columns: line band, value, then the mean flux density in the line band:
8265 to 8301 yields -0.2 A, 15.1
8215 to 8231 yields 0.8 A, 14.2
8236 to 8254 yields 1.4 A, 13.8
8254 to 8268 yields 0.2 A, 14.8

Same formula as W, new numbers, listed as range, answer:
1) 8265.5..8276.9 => 15.3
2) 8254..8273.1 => 14.9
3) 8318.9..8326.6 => 15.3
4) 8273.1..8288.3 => 14.8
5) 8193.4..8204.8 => 15.1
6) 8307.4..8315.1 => 14.6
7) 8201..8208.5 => 14.9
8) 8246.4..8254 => 14.4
